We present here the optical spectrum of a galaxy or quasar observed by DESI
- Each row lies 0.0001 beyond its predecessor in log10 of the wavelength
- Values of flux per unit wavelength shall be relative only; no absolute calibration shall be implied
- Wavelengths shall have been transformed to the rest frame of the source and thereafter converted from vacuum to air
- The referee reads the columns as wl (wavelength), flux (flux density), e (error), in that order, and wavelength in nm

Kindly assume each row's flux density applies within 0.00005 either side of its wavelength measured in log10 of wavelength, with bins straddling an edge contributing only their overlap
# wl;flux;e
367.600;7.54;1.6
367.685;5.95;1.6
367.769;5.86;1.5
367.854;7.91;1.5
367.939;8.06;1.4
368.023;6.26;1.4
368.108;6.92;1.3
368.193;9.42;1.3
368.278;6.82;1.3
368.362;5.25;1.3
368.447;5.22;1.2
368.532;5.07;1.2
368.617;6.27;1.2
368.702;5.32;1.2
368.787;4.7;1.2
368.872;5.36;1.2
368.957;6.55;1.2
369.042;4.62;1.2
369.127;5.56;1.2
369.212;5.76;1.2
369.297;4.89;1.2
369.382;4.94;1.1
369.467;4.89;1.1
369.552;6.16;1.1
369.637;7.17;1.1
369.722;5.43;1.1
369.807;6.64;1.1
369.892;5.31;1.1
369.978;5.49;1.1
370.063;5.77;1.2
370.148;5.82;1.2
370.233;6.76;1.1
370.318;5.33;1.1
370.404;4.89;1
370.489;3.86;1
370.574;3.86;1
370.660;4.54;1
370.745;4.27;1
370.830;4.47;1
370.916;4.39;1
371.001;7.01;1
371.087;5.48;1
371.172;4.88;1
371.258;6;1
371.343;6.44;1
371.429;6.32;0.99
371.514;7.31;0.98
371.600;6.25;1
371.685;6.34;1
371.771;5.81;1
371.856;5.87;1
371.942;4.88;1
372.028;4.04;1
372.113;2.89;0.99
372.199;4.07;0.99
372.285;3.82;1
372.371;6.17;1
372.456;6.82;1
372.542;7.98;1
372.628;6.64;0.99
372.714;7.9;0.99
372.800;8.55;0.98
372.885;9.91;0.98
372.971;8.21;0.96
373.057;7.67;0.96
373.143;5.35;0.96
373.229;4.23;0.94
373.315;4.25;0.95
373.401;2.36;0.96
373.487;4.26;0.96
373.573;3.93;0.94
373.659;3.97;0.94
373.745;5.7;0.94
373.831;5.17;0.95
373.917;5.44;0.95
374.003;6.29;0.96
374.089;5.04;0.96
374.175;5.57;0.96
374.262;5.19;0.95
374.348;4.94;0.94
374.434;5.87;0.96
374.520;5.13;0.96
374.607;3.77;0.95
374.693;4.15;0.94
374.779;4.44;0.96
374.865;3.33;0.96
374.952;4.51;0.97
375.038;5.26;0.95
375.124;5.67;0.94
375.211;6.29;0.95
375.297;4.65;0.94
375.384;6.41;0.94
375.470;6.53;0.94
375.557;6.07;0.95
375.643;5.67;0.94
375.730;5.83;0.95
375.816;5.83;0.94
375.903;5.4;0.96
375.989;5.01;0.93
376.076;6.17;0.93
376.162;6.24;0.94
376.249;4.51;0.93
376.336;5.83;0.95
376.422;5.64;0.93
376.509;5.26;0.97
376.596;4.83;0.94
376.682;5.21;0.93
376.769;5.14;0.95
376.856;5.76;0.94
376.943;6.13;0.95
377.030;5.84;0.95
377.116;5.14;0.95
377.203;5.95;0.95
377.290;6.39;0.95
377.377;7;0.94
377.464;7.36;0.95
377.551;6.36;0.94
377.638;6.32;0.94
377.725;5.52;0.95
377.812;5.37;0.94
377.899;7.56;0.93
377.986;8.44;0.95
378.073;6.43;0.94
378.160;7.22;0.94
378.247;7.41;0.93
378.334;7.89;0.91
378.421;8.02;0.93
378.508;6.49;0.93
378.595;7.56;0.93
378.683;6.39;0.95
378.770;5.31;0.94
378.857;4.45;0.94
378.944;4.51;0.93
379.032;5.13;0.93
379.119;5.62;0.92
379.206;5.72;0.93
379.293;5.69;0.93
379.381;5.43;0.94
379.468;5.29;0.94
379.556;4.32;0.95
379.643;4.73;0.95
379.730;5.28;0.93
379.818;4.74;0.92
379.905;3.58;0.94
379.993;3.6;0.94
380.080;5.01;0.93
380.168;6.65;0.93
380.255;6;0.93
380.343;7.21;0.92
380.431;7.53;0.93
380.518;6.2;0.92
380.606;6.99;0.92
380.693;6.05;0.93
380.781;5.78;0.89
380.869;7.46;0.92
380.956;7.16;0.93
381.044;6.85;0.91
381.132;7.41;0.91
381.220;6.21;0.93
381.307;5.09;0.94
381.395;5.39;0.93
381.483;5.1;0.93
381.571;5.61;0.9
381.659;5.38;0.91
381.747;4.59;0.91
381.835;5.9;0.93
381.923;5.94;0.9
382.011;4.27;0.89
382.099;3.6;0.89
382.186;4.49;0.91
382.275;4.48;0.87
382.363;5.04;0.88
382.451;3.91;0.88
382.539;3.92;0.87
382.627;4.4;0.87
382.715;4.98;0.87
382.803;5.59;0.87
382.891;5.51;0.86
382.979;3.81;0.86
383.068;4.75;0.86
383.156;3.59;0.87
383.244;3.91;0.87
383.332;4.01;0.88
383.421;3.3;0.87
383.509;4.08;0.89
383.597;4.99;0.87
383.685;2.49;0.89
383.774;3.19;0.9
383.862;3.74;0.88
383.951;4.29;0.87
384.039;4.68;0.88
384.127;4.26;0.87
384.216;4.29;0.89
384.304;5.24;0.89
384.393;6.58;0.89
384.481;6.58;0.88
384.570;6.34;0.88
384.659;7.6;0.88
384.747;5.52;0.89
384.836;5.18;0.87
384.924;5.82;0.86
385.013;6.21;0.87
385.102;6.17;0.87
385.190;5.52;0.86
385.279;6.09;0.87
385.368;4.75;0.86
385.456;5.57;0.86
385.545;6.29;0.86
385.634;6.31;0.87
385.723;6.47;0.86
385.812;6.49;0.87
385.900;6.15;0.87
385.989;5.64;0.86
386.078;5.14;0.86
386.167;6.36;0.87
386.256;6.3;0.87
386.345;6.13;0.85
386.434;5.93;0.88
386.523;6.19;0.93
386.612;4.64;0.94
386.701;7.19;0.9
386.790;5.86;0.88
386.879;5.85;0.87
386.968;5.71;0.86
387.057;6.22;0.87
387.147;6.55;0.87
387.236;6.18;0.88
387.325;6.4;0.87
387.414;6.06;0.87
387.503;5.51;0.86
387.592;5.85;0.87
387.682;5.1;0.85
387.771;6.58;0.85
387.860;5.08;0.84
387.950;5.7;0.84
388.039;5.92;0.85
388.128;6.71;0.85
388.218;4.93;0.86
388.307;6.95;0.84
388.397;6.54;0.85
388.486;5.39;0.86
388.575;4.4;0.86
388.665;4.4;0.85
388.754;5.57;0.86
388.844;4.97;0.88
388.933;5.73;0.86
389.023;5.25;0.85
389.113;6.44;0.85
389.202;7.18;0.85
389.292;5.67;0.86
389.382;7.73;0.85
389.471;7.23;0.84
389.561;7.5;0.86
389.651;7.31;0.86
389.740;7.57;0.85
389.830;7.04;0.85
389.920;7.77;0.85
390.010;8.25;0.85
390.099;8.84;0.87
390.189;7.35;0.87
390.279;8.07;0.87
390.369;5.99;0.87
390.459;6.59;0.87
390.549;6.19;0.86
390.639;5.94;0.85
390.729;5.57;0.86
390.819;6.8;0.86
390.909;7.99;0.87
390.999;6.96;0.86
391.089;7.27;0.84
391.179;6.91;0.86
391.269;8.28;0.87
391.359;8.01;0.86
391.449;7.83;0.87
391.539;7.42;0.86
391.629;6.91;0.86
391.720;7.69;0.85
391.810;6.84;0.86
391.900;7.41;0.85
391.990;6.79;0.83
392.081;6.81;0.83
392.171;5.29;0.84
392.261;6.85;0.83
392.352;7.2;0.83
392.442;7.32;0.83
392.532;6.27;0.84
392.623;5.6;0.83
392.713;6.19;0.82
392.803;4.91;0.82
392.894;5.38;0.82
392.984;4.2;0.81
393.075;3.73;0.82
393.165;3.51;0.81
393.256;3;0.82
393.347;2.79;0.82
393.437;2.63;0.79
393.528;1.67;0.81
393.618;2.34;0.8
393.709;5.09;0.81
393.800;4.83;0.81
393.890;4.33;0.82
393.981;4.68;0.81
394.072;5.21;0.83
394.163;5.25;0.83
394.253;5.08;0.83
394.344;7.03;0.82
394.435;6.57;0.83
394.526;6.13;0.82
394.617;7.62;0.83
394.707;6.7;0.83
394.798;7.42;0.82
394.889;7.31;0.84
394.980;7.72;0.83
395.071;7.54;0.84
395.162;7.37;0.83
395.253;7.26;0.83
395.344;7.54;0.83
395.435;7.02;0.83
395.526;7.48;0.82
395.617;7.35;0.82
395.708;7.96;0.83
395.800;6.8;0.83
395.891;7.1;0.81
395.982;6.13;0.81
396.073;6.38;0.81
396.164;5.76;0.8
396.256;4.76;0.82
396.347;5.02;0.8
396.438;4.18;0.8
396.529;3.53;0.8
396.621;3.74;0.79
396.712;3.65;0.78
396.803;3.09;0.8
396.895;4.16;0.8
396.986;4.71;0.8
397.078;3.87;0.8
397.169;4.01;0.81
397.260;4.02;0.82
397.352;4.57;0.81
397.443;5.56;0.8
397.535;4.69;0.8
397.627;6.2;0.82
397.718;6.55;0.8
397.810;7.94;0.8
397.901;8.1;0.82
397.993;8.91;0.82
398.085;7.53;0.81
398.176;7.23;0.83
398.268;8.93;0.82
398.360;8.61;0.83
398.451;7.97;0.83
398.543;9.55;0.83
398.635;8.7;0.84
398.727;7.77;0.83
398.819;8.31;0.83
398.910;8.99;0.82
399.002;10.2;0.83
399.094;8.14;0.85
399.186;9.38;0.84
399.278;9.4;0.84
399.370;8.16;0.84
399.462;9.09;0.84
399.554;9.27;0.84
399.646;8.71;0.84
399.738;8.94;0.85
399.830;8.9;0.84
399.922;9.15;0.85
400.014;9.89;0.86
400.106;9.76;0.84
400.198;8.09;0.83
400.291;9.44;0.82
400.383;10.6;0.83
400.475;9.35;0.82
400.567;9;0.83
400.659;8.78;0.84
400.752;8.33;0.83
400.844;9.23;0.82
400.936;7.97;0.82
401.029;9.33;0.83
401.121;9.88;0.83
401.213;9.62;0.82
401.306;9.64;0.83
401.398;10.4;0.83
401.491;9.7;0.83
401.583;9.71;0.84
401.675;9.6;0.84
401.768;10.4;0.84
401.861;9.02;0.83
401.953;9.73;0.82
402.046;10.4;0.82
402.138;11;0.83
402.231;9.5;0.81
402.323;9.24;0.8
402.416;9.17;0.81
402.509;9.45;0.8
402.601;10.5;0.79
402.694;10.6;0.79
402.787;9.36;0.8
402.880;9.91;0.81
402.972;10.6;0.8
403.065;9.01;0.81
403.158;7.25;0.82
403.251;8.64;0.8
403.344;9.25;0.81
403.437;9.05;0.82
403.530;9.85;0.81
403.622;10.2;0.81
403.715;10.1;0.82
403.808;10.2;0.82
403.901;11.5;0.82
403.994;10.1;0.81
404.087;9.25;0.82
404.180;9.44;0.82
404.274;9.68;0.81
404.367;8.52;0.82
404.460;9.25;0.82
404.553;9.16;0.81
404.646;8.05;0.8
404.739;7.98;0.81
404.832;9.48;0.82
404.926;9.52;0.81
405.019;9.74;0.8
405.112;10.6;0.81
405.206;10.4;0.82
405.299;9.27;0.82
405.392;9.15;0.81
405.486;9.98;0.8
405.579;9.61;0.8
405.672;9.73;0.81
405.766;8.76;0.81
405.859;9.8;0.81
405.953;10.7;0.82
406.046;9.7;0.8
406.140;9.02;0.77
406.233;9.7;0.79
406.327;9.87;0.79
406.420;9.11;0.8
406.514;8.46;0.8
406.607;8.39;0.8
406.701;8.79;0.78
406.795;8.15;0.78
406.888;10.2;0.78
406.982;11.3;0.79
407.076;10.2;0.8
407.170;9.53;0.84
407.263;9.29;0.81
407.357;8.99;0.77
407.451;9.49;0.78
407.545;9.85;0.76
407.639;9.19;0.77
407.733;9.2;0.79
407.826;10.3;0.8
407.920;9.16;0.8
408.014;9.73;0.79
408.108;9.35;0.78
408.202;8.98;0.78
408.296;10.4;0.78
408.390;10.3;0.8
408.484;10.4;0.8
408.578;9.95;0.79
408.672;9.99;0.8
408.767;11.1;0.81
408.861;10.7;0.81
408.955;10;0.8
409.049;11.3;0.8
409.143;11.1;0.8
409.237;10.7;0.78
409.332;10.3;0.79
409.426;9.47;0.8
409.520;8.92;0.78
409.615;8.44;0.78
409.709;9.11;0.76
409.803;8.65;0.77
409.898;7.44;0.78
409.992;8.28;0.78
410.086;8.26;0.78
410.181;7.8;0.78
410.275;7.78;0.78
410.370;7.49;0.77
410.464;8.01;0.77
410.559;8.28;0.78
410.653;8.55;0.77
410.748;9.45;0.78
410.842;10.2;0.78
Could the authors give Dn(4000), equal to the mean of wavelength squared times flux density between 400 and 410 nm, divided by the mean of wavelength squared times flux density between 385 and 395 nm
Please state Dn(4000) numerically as 1.69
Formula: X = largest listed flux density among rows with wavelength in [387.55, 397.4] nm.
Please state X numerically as 8.84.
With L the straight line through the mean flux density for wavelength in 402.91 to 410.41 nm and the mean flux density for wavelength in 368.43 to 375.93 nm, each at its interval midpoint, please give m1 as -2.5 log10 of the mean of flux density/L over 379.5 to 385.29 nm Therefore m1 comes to 0.27 mag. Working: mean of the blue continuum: 5.49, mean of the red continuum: 9.47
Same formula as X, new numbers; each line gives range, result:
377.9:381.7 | 8.44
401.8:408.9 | 11.5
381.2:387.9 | 7.6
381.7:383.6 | 5.94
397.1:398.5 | 8.93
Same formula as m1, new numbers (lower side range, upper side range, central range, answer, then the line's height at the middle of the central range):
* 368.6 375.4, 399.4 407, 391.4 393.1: 0.25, 8.06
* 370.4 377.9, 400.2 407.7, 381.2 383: 0.32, 6.6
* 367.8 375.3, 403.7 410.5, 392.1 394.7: 0.49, 7.98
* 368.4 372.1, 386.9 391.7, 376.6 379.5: -0.05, 5.9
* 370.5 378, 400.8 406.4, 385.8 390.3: 0.19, 7.47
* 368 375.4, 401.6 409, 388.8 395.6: 0.26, 8.03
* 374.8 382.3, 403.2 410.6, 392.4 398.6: 0.35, 7.98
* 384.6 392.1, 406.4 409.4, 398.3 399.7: -0.07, 8.26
